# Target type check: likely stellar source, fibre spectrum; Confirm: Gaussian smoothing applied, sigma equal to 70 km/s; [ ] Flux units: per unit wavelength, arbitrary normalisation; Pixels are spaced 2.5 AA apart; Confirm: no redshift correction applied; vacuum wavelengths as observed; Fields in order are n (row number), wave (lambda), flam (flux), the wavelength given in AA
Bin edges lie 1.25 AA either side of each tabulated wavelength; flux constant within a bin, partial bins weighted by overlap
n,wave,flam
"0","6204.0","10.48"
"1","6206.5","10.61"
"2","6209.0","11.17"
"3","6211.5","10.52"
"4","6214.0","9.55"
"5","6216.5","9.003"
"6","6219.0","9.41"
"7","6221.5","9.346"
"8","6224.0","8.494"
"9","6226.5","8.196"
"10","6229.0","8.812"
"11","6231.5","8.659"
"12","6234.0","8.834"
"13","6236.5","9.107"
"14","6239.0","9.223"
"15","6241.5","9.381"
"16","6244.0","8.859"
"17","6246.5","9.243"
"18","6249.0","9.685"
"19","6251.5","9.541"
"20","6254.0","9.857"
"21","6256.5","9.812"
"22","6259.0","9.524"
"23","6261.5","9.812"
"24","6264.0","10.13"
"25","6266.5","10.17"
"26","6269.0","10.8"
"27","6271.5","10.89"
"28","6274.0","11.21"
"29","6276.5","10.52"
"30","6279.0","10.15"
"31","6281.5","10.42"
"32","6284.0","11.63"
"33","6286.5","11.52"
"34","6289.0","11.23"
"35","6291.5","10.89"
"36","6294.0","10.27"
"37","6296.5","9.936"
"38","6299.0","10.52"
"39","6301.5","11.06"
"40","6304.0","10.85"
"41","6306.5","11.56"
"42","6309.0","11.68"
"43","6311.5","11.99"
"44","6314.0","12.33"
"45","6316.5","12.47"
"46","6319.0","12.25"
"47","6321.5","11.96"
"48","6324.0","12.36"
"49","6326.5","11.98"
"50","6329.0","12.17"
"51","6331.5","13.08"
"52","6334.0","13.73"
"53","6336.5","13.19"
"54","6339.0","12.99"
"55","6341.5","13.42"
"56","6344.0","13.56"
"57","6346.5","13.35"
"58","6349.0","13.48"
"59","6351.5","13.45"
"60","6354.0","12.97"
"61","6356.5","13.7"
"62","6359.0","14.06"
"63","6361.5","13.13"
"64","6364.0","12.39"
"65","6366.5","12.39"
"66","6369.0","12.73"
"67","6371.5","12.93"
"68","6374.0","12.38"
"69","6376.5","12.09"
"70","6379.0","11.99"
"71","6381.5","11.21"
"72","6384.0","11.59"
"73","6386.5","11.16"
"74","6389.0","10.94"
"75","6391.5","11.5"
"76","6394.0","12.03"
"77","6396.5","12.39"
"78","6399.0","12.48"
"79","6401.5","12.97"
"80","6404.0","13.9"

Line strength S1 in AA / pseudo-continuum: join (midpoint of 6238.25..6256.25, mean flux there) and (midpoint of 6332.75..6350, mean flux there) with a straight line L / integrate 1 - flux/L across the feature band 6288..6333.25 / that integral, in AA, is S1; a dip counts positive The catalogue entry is 1.8 AA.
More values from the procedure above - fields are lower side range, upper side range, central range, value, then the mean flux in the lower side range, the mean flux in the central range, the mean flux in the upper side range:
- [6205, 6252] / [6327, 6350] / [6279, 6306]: 1.7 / 9.35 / 10.8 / 13.2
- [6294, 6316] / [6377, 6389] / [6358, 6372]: -1.8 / 11.2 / 12.9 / 11.5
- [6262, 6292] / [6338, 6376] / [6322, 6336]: -0.4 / 10.8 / 12.7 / 13.1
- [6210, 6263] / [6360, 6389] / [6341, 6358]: -2.6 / 9.29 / 13.4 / 12.1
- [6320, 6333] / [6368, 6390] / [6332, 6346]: -1.3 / 12.3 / 13.4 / 11.9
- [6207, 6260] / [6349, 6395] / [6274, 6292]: -0.8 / 9.36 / 10.9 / 12.4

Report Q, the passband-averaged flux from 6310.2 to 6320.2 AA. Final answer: 12.3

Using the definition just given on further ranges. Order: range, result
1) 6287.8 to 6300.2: 10.6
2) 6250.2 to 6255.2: 9.7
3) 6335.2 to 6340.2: 13.1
